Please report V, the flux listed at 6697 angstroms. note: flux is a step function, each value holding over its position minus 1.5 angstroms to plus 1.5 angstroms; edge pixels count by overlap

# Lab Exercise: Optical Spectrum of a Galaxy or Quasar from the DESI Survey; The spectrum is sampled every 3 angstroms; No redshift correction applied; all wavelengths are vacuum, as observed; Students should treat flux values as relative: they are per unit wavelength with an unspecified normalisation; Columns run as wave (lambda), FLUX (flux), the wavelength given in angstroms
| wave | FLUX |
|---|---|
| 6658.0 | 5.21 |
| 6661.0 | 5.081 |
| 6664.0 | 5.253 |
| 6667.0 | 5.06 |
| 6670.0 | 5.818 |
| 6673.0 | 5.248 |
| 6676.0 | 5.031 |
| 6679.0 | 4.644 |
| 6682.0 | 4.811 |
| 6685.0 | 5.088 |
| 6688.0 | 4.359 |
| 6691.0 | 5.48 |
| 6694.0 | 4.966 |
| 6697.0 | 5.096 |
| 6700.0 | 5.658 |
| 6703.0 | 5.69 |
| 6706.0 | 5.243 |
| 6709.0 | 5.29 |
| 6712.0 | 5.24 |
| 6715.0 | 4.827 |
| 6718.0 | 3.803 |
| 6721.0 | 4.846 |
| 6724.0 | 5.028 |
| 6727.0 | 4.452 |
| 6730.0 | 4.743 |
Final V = 5.096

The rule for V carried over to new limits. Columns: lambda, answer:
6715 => 4.827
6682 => 4.811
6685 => 5.088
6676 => 5.031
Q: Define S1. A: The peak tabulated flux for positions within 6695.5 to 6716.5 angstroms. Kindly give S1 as 5.69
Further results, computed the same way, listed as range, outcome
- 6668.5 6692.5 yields 5.818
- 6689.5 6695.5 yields 5.48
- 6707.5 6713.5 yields 5.29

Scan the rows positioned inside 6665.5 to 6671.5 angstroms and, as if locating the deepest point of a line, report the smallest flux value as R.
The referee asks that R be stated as 5.06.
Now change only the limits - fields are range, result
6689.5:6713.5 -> 4.966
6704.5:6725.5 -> 3.803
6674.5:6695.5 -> 4.359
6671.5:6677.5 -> 5.031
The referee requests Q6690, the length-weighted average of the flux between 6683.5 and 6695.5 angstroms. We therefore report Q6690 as 4.97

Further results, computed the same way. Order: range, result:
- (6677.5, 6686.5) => 4.85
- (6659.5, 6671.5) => 5.3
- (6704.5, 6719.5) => 4.88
